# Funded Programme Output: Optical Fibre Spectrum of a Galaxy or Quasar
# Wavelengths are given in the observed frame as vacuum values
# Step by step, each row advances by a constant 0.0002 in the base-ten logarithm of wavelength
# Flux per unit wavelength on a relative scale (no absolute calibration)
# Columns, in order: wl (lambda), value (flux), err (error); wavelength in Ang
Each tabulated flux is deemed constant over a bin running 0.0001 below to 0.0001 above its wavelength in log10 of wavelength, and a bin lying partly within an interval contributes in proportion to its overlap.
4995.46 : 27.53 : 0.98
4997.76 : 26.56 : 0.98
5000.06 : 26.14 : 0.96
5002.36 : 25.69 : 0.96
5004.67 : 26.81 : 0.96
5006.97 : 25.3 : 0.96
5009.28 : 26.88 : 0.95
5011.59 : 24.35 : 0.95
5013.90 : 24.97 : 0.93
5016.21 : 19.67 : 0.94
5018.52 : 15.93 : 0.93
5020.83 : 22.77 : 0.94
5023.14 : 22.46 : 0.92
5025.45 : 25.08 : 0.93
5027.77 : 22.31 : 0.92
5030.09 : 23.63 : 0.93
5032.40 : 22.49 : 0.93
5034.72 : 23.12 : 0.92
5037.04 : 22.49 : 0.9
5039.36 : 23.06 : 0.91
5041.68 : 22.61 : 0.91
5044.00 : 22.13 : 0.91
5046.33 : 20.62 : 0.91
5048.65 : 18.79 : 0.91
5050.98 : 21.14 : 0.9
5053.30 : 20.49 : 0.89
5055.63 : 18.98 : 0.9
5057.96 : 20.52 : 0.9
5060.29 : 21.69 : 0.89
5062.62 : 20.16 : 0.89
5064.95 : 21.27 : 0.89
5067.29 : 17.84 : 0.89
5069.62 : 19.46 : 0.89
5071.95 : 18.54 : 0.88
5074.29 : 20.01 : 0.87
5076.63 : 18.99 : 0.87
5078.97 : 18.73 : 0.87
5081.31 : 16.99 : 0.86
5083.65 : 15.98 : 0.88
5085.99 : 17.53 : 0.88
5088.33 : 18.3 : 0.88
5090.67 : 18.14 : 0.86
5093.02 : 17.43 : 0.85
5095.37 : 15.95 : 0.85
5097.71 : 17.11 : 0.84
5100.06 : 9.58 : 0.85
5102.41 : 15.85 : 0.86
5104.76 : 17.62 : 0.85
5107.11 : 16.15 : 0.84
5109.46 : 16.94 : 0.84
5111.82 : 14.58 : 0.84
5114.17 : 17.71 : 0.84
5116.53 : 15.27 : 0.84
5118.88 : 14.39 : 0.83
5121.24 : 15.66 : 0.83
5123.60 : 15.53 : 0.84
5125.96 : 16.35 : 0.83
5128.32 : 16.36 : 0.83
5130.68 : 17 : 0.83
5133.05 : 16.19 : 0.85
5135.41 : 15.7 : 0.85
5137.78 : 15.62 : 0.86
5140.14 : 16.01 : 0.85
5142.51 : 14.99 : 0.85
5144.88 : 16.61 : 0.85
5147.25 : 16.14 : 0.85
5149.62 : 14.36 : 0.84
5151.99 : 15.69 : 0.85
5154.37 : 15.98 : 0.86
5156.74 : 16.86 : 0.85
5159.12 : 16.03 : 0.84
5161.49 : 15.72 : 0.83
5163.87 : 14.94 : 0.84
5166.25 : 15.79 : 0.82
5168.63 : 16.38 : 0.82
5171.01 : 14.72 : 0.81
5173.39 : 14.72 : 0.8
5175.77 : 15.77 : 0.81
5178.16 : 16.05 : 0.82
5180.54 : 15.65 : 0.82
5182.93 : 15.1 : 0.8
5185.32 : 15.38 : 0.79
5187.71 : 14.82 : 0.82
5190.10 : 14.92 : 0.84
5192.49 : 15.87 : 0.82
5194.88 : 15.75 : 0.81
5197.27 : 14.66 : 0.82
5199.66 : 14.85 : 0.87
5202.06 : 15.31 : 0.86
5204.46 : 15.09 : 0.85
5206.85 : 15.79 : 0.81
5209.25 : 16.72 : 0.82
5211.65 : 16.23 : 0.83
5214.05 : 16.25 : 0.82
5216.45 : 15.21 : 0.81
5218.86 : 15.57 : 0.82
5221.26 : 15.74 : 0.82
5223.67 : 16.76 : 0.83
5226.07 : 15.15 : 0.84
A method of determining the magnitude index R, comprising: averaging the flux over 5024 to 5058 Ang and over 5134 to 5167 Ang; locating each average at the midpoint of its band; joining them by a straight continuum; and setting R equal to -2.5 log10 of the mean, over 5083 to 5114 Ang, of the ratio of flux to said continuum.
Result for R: 0.15 mag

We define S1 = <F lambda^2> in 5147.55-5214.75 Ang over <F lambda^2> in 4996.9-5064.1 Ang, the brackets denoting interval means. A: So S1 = 0.7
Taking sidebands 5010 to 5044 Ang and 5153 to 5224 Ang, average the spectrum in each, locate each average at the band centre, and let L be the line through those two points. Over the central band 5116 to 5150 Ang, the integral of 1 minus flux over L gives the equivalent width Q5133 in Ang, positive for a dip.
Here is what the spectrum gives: 4.1 Ang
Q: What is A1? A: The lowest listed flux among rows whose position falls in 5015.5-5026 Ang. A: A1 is 15.93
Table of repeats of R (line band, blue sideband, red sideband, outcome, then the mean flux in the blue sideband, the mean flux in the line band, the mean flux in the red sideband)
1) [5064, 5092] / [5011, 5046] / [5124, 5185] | 0.08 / 22.4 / 18.5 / 15.8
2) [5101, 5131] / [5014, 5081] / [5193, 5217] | 0.16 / 20.9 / 16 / 15.6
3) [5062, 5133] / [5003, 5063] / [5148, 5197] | 0.13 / 22.3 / 17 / 15.5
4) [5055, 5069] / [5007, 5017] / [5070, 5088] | -0.02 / 24.3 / 20.1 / 18.2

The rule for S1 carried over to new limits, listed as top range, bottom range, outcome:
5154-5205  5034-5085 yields 0.81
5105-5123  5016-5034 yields 0.75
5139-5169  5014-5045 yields 0.75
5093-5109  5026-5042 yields 0.70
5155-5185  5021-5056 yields 0.75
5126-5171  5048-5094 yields 0.86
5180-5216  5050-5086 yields 0.84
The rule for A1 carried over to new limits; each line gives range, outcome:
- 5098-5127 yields 9.58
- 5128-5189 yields 14.36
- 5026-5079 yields 17.84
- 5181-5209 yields 14.66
